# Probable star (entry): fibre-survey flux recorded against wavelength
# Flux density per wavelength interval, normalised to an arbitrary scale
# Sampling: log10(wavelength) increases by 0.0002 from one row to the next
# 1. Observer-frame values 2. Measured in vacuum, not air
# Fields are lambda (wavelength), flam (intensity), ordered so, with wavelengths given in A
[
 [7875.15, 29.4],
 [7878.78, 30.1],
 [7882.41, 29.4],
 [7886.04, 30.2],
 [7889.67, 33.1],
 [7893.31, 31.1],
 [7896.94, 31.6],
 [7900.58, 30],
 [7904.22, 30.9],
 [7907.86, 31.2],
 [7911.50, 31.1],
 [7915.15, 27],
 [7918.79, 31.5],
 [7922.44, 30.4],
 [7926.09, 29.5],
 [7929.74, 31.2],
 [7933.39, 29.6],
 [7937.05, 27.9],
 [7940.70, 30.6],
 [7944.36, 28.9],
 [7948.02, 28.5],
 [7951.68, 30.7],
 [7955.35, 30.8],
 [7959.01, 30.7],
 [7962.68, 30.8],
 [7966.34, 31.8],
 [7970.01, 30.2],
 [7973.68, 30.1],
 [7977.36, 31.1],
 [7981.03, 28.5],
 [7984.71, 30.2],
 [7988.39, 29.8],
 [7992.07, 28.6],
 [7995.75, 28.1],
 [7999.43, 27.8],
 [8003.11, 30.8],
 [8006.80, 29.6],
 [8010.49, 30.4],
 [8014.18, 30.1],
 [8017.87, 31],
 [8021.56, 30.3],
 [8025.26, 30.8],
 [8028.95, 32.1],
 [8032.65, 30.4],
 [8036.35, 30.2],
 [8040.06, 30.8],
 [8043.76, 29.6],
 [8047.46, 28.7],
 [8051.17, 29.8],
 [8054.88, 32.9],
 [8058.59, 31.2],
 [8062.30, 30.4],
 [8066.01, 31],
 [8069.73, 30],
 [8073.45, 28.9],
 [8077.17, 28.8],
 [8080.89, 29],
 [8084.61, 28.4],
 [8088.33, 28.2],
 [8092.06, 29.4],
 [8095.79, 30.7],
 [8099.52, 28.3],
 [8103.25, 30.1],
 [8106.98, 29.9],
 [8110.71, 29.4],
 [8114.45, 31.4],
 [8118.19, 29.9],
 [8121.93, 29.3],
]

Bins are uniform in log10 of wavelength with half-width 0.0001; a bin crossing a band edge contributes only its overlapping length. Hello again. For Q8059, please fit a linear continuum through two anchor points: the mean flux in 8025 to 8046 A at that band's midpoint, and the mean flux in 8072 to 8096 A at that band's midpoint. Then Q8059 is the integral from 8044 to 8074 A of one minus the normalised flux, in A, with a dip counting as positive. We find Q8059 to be -0.59 A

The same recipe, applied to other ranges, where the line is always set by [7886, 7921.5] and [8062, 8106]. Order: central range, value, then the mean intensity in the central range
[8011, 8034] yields -0.7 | 30.8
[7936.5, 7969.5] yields 0.3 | 30.2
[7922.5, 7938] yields 0.4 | 29.7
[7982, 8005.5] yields 0.7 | 29.2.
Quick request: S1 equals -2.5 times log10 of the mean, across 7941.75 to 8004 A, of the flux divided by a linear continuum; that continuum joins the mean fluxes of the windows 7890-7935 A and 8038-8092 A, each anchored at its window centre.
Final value 0.01 mag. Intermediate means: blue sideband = 30.5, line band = 29.8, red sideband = 29.8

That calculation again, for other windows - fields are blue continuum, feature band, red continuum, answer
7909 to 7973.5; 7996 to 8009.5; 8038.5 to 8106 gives 0.02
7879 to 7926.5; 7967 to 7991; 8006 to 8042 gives 0.02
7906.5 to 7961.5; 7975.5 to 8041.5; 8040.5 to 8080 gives 0.00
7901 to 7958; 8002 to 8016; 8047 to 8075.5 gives 0.00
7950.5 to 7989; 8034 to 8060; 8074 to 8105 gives -0.03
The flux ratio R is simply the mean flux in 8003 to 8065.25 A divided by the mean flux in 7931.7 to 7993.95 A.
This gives 1.02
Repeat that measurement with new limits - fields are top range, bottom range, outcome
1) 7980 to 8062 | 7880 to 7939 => 0.99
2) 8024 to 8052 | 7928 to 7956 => 1.02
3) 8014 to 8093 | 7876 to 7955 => 1.00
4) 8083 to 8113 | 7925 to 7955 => 0.99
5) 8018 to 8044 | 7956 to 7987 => 1.01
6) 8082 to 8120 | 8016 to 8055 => 0.97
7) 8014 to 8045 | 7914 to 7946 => 1.03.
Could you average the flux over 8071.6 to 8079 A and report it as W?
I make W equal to 28.8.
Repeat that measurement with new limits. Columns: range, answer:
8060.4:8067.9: 30.7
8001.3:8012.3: 30.2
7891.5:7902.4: 30.9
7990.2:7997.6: 28.4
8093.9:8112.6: 29.7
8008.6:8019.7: 30.5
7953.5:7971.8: 30.9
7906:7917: 29.8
